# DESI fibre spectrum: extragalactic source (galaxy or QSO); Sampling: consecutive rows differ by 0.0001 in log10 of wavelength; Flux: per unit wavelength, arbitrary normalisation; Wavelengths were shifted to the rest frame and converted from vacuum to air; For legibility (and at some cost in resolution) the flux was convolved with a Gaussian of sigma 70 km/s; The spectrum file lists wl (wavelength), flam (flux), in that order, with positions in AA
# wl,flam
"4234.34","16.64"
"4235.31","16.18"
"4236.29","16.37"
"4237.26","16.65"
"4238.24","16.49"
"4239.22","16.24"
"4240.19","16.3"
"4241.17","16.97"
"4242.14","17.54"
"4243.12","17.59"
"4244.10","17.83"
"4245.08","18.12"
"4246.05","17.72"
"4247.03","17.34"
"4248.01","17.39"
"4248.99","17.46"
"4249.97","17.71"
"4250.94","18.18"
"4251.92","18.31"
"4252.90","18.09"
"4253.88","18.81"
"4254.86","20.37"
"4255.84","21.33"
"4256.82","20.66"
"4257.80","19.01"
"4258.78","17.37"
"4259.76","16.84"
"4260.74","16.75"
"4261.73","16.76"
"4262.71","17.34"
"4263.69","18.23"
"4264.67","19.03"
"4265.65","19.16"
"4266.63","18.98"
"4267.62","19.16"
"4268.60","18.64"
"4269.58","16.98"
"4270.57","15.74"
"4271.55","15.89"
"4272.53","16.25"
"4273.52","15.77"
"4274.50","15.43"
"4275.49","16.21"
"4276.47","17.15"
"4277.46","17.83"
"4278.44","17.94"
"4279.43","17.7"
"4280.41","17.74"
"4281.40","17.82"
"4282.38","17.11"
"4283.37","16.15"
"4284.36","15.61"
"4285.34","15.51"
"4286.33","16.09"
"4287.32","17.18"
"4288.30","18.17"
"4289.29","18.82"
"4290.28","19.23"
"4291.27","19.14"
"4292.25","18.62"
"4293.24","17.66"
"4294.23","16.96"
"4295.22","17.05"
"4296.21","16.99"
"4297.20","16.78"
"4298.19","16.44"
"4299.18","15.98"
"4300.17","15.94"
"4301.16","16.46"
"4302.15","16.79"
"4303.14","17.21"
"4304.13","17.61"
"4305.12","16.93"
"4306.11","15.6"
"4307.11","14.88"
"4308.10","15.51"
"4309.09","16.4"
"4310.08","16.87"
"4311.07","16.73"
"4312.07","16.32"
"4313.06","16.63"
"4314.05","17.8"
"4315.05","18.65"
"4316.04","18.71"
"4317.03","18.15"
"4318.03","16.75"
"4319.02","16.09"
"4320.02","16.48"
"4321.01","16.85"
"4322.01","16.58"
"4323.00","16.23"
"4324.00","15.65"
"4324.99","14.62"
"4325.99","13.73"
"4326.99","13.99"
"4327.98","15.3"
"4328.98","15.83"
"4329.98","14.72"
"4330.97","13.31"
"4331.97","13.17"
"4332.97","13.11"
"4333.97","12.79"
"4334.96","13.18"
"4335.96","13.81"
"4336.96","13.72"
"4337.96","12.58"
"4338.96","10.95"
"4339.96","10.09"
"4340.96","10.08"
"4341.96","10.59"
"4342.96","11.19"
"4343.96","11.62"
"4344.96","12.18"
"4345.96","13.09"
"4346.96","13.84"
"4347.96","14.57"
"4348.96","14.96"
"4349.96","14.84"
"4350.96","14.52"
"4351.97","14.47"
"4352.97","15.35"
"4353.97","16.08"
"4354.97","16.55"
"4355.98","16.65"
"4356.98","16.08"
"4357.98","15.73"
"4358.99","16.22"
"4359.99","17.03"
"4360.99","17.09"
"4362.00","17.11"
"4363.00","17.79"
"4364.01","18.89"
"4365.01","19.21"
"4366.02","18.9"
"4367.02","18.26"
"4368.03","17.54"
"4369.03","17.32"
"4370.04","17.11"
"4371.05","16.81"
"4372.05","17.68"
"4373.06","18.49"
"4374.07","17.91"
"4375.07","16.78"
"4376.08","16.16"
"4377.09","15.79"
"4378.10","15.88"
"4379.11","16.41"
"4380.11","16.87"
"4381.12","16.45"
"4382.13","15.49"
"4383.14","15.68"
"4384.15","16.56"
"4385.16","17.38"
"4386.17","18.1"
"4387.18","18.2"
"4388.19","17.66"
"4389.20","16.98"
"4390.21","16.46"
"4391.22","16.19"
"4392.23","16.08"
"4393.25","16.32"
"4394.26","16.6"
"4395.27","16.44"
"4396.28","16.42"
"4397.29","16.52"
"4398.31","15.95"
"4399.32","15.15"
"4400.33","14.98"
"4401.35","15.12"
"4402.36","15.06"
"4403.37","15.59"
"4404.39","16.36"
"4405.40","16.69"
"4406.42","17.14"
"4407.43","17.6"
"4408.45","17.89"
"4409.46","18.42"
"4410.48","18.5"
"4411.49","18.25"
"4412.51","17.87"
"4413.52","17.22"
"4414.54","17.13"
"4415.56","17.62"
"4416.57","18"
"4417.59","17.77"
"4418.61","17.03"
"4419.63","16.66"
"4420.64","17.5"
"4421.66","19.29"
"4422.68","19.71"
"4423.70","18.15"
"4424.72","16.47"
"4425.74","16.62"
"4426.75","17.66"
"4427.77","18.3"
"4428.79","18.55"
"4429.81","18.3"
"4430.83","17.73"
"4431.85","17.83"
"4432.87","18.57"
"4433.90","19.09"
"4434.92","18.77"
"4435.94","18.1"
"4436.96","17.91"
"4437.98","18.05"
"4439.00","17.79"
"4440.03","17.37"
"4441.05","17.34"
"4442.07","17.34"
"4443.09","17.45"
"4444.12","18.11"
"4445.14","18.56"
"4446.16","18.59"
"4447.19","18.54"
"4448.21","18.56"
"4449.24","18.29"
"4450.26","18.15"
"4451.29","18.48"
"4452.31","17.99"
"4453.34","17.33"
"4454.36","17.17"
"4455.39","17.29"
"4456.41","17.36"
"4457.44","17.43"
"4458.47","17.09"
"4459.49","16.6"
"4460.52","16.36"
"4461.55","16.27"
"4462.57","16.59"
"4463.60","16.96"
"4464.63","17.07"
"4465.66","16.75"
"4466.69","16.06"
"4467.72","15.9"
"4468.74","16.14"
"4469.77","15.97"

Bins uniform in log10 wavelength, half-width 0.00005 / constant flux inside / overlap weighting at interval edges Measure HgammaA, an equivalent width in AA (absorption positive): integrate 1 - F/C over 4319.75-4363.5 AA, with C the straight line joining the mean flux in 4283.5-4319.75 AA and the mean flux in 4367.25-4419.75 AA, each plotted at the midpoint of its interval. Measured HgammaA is 6.5 AA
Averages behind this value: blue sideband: 17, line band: 14.4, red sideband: 16.9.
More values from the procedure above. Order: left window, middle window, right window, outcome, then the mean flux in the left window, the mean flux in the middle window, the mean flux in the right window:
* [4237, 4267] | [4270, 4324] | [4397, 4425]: 2.5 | 18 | 16.9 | 17.1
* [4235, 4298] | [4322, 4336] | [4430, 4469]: 2.6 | 17.5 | 14.3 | 17.6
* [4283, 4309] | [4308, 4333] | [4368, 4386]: 1.3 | 16.9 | 16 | 16.8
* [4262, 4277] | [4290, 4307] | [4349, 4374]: 0.1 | 17.3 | 17.1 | 16.9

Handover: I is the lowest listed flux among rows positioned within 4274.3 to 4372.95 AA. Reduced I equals 10.08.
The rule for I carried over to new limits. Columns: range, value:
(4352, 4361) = 15.35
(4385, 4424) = 14.98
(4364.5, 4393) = 15.49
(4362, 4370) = 17.11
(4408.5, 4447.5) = 16.47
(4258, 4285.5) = 15.43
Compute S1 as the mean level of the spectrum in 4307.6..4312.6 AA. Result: 16.4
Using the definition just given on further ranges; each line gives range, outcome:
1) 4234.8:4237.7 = 16.4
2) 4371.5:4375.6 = 17.7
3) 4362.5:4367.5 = 18.6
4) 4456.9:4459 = 17.2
